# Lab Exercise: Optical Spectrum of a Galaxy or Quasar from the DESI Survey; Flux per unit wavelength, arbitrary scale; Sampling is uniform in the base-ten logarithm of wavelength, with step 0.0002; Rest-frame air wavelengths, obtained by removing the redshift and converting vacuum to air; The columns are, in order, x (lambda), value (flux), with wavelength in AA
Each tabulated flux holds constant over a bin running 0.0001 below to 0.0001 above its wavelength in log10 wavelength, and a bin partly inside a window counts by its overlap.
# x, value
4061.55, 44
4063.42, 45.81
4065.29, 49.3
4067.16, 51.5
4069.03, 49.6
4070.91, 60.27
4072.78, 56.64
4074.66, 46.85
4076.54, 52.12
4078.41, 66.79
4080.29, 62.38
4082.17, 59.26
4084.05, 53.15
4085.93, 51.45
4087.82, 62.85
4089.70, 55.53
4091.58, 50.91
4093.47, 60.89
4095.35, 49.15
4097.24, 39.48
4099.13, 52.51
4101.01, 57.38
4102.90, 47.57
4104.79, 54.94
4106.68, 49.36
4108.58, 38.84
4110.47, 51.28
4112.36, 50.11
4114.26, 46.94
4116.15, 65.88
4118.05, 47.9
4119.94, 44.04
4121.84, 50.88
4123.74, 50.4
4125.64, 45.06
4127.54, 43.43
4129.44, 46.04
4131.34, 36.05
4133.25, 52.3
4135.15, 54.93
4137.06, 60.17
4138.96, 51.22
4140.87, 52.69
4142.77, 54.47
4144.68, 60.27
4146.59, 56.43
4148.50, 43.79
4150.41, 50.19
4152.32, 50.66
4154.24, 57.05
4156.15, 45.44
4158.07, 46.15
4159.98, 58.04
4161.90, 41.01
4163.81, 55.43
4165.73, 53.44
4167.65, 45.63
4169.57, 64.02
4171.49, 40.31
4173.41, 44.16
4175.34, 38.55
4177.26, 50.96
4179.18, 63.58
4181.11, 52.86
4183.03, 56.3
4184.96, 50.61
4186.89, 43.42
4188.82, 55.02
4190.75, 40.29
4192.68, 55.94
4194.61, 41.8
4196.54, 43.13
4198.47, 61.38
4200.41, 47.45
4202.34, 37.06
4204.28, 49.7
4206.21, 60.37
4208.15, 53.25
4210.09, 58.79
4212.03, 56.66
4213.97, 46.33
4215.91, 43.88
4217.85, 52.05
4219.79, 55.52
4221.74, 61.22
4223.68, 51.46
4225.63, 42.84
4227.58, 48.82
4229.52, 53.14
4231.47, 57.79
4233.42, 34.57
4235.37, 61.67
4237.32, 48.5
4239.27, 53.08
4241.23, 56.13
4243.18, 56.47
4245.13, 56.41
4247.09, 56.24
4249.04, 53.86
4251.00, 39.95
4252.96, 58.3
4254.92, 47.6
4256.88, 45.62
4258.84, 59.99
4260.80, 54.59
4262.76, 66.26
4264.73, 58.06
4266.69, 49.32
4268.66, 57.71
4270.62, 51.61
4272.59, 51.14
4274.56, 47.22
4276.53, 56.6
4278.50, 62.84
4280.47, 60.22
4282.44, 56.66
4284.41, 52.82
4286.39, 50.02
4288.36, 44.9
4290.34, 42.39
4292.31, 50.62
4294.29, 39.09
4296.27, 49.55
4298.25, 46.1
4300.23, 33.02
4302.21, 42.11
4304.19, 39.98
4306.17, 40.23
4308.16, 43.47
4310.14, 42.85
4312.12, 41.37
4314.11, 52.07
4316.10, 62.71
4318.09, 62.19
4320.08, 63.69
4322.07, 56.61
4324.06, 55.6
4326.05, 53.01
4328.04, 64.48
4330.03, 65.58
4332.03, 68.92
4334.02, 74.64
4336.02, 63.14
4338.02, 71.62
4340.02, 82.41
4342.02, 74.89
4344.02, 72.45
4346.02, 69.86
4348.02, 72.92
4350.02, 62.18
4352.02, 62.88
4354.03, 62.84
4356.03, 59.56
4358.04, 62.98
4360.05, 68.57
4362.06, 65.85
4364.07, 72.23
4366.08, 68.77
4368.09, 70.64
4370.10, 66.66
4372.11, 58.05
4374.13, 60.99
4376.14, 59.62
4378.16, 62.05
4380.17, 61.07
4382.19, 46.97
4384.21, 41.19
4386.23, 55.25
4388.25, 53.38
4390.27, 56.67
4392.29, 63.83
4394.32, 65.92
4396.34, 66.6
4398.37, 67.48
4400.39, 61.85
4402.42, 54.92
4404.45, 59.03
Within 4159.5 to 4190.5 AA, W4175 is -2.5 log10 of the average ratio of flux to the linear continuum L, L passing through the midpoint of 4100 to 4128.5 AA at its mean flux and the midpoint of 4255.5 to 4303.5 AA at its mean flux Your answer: -0.01 mag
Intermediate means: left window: 49.6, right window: 51.1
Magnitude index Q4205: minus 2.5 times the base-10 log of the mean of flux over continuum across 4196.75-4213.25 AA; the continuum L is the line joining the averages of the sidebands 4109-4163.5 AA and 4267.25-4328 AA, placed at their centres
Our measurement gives -0.04 mag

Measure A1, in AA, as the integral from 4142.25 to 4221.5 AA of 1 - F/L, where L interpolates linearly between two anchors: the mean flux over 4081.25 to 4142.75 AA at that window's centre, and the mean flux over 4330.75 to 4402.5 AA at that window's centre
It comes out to 5.5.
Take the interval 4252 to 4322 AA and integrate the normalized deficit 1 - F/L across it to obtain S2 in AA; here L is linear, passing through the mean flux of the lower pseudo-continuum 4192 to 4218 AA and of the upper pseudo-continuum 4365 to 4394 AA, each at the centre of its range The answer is 4.5 AA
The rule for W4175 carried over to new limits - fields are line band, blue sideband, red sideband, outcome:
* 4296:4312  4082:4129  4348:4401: 0.37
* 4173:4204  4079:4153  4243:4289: 0.08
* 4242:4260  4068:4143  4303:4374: 0.11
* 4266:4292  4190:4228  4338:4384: 0.09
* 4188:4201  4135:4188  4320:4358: 0.10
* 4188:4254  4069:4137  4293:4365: 0.08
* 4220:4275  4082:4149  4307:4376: 0.11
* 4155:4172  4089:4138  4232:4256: 0.01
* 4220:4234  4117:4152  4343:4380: 0.11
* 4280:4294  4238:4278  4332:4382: 0.15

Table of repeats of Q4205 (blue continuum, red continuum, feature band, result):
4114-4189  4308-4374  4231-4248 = 0.068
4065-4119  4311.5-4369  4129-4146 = 0.062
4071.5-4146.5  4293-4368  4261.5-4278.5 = 0.042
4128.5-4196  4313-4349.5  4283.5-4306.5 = 0.373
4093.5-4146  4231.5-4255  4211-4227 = 0.015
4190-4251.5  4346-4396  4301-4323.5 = 0.164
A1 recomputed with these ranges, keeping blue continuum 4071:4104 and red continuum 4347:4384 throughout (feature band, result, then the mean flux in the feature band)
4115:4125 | 0.73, 51.5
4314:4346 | -1.92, 65.8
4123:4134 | 2.07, 45.3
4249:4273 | 2.60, 53.4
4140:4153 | 0.85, 52.7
